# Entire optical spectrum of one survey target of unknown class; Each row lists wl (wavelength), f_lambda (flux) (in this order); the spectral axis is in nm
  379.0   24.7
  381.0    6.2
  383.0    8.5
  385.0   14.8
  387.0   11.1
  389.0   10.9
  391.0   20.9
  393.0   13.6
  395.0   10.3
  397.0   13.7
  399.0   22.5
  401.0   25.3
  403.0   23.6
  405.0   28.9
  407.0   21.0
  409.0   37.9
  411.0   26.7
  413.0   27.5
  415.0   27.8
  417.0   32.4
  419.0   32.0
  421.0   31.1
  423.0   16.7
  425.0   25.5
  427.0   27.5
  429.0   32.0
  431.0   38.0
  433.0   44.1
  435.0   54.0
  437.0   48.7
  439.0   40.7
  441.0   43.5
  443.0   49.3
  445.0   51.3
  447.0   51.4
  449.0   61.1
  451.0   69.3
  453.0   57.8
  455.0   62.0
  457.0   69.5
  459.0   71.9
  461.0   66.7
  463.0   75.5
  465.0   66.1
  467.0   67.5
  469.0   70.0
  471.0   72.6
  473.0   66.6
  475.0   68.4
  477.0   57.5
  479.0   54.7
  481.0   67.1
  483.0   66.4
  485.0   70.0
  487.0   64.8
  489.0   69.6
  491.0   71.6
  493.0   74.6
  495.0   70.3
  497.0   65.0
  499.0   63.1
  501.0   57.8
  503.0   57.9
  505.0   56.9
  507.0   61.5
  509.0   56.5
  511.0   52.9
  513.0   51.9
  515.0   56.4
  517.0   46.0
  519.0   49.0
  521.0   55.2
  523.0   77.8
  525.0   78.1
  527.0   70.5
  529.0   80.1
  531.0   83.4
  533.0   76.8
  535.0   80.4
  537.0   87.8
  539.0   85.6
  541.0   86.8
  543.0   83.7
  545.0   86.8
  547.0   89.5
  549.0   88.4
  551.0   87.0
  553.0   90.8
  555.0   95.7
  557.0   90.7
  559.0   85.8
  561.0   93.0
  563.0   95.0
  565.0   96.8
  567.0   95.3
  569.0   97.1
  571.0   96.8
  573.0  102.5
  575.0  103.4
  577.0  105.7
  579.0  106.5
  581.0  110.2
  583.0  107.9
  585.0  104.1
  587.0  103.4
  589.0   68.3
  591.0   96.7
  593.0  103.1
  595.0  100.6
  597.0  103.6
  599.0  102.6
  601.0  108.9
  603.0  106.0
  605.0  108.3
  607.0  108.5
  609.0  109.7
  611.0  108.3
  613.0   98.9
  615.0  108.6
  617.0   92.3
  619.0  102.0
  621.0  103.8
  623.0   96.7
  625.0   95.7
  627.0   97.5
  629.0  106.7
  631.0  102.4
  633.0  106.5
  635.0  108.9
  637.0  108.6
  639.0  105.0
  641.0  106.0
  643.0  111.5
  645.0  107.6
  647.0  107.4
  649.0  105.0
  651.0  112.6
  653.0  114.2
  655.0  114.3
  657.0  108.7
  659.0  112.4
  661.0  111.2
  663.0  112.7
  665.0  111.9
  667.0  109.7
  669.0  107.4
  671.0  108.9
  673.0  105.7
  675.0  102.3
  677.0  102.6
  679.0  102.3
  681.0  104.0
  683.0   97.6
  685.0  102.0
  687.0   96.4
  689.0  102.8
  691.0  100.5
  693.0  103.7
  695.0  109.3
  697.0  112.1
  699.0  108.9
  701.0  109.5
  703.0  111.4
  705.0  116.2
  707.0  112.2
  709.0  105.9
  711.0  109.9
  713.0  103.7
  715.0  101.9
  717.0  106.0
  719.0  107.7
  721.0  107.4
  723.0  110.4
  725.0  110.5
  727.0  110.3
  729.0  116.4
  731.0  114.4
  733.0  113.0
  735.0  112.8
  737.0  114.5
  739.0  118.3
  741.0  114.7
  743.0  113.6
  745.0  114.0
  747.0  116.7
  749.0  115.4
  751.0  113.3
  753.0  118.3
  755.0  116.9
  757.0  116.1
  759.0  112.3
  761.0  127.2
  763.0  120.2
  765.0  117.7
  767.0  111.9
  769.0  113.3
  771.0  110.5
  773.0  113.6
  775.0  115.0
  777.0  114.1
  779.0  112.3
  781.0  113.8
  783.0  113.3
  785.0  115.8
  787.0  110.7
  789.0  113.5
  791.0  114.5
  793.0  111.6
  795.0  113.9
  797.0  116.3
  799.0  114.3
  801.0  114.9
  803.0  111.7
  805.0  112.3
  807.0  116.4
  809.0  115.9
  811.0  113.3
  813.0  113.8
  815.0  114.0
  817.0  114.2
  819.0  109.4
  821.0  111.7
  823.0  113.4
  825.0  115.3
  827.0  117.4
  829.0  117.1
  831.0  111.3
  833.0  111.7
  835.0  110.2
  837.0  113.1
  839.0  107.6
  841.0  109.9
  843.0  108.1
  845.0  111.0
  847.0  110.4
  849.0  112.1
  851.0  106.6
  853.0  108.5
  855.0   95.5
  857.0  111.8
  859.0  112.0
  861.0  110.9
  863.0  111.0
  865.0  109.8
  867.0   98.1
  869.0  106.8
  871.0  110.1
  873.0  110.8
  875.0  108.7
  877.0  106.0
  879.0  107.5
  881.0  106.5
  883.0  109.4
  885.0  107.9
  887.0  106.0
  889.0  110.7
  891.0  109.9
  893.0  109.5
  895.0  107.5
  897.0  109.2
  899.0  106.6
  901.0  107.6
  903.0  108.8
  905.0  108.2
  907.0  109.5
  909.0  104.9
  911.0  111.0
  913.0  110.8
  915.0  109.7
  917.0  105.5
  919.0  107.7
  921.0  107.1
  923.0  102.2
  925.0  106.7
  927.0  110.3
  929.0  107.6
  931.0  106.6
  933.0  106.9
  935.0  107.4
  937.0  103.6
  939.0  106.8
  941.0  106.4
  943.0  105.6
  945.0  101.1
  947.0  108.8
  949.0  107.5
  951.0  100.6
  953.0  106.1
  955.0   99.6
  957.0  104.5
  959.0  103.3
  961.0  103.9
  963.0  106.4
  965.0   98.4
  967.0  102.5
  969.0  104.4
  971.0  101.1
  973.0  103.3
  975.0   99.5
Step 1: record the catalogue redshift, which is 0.000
